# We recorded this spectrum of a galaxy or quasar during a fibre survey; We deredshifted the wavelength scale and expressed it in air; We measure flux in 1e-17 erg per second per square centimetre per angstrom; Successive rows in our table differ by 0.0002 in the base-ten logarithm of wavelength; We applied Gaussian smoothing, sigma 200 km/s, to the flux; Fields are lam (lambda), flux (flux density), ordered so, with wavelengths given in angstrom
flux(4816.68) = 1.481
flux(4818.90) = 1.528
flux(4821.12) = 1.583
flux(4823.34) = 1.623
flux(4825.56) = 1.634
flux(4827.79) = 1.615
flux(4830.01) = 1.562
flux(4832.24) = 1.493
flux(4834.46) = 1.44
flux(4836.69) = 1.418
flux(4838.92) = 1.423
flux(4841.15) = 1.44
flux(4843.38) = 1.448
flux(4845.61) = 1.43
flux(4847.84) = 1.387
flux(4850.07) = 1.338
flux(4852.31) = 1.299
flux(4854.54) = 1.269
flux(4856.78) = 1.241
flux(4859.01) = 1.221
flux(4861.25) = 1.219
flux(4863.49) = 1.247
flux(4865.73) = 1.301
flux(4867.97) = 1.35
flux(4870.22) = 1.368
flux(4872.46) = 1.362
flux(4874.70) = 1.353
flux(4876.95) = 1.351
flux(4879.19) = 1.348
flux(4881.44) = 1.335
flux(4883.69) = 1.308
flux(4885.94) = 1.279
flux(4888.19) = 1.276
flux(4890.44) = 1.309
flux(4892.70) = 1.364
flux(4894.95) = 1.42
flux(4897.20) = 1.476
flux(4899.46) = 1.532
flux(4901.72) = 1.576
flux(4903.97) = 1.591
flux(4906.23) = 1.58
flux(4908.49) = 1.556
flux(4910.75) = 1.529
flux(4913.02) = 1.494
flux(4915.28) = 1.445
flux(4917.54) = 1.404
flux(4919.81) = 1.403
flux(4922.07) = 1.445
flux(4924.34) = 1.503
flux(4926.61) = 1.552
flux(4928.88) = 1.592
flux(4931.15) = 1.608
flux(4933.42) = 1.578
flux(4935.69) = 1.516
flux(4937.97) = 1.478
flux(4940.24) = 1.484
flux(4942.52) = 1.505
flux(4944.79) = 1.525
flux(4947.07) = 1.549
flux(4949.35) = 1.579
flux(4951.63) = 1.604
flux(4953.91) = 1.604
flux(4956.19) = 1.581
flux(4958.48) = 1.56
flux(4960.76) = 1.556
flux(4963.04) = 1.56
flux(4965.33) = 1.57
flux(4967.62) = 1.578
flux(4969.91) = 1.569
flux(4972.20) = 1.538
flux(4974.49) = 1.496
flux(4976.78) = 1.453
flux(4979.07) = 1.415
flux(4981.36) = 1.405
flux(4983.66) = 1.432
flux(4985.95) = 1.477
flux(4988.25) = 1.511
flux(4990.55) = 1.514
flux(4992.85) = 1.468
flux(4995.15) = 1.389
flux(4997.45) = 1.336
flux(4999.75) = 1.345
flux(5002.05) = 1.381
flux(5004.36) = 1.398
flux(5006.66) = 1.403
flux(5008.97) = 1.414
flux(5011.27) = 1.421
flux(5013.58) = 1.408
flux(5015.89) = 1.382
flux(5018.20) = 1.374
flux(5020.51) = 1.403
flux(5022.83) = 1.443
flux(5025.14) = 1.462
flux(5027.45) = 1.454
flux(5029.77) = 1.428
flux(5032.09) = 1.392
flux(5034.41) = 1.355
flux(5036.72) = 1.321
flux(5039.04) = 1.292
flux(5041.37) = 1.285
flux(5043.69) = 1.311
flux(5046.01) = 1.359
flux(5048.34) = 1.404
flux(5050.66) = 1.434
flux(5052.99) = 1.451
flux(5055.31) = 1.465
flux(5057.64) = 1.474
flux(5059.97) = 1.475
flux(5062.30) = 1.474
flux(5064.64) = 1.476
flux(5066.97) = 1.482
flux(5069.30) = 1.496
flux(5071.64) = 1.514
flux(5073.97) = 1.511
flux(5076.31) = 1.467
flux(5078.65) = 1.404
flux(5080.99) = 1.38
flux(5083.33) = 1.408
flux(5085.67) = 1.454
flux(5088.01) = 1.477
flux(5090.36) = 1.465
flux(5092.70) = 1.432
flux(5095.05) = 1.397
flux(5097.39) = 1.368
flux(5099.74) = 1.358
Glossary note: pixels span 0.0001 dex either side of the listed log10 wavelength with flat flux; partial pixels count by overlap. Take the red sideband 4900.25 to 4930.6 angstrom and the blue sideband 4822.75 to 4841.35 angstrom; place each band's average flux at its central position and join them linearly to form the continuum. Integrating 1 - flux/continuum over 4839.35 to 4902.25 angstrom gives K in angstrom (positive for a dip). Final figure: 6.9 angstrom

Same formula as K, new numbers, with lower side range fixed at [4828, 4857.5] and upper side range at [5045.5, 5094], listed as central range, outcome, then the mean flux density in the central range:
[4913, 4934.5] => -1.19 angstrom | 1.5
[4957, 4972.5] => -1.42 angstrom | 1.56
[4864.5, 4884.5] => 1.02 angstrom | 1.34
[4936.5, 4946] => -0.48 angstrom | 1.5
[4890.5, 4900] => -0.06 angstrom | 1.43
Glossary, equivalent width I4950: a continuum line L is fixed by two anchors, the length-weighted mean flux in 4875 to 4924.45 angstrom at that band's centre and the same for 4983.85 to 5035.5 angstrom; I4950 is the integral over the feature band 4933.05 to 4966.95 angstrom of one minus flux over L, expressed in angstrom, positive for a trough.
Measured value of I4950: -3.0 angstrom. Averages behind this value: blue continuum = 1.43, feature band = 1.55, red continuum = 1.42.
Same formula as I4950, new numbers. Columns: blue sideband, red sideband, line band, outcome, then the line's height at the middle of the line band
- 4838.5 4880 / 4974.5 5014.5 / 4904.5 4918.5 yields -1.40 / 1.37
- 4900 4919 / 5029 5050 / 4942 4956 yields -0.92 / 1.47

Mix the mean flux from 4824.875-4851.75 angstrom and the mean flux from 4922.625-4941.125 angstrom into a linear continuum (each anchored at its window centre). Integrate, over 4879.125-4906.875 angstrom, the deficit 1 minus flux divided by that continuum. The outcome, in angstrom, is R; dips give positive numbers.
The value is 1.68 angstrom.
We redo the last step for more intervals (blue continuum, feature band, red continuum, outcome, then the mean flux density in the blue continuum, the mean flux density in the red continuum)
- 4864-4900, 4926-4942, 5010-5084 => -2.0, 1.35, 1.42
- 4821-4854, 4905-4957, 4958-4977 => -0.1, 1.47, 1.55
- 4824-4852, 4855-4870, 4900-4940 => 2.1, 1.47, 1.52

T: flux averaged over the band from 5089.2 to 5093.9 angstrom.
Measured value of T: 1.45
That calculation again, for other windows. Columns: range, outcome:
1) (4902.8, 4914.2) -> 1.55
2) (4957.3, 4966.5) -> 1.56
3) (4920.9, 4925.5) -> 1.47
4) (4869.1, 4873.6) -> 1.37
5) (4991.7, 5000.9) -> 1.39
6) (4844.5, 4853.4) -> 1.36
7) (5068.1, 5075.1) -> 1.51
